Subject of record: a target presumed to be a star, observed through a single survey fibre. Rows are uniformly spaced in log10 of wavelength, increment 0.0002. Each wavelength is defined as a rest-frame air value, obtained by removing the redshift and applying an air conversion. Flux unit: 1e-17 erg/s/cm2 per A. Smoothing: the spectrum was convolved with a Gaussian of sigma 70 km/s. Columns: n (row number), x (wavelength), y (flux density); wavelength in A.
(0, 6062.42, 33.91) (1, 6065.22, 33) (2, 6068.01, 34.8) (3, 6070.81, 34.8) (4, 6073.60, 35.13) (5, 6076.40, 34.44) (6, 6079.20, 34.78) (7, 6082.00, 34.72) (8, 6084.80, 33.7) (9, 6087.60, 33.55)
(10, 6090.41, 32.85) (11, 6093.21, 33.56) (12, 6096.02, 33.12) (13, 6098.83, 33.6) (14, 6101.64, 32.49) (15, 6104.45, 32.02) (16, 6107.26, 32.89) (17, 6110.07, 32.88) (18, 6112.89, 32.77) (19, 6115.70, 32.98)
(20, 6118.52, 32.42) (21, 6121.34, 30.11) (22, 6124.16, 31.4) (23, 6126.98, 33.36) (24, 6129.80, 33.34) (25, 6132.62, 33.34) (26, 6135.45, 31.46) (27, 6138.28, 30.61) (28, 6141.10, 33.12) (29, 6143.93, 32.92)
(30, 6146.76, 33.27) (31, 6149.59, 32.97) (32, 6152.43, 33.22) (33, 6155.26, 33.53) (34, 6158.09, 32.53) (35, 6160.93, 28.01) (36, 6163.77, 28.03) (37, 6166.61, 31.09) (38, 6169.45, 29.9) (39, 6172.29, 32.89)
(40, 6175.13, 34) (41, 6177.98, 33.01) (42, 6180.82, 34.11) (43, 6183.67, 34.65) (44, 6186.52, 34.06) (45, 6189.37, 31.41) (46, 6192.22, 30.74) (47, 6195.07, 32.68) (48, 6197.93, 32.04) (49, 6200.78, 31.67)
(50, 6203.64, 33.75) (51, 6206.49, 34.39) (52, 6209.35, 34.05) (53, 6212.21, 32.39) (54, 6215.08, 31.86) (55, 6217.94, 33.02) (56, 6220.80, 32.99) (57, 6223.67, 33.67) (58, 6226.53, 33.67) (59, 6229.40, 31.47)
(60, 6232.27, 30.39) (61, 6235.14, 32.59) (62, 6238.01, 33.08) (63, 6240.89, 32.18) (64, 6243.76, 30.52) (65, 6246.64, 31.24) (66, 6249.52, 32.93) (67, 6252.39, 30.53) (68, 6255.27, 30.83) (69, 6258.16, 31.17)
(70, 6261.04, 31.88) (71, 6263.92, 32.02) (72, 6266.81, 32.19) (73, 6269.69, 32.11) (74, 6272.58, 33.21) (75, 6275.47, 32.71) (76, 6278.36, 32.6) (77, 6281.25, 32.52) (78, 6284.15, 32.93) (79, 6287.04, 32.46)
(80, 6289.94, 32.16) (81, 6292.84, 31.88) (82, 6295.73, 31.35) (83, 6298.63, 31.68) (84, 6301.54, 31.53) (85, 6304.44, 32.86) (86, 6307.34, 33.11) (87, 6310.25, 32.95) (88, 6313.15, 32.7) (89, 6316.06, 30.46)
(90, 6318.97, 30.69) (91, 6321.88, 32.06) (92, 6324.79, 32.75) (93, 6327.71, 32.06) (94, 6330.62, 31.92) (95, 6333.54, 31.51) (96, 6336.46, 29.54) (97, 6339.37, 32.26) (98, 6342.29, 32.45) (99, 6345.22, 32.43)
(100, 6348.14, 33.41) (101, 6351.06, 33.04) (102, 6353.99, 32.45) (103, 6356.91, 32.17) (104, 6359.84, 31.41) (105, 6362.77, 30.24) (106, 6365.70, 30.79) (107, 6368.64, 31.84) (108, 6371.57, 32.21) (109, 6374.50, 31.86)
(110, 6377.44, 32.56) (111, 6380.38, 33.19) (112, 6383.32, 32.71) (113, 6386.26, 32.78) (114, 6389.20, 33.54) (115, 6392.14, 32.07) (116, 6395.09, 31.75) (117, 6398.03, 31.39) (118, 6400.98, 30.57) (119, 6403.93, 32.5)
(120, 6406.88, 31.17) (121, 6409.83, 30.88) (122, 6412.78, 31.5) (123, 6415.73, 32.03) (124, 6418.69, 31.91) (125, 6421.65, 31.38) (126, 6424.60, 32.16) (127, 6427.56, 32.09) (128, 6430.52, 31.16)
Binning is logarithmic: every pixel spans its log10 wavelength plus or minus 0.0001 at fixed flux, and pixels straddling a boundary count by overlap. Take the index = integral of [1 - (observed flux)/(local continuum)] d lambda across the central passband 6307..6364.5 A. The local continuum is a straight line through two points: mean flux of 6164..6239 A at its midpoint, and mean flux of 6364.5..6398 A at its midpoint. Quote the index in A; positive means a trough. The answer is 0.7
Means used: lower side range 32.6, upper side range 32.3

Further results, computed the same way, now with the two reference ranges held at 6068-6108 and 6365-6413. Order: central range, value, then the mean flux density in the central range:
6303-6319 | 0.1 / 32.3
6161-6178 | 1.1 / 31.1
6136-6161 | 0.7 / 32.4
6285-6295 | 0.1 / 32.2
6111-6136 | 0.8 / 32.4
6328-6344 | 0.4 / 31.6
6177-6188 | -0.3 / 34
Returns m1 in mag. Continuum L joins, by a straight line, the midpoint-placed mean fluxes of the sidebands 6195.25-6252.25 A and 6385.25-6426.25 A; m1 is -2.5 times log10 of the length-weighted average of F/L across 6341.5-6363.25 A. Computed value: -0.01 mag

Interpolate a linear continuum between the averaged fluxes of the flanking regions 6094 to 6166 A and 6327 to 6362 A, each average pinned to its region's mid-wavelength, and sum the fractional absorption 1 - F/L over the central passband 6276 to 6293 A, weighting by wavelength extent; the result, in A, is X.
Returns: -0.2 A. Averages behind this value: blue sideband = 32.2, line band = 32.5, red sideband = 32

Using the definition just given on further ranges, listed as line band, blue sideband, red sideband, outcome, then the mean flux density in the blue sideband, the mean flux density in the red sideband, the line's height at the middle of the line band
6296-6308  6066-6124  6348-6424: 0.08 A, 33.3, 32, 32.4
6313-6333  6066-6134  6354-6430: 0.29 A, 33.3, 31.9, 32.2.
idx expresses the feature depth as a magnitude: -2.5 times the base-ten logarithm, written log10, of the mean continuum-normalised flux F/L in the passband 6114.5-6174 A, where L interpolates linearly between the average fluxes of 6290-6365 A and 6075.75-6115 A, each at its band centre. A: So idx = 0.04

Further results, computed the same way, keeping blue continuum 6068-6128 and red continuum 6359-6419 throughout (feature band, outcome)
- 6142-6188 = 0.018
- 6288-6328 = 0.008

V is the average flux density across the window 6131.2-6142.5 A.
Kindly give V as 32.1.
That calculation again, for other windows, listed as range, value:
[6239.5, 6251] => 31.7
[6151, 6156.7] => 33.4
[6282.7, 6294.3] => 32.4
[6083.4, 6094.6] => 33.4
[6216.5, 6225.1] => 33.2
